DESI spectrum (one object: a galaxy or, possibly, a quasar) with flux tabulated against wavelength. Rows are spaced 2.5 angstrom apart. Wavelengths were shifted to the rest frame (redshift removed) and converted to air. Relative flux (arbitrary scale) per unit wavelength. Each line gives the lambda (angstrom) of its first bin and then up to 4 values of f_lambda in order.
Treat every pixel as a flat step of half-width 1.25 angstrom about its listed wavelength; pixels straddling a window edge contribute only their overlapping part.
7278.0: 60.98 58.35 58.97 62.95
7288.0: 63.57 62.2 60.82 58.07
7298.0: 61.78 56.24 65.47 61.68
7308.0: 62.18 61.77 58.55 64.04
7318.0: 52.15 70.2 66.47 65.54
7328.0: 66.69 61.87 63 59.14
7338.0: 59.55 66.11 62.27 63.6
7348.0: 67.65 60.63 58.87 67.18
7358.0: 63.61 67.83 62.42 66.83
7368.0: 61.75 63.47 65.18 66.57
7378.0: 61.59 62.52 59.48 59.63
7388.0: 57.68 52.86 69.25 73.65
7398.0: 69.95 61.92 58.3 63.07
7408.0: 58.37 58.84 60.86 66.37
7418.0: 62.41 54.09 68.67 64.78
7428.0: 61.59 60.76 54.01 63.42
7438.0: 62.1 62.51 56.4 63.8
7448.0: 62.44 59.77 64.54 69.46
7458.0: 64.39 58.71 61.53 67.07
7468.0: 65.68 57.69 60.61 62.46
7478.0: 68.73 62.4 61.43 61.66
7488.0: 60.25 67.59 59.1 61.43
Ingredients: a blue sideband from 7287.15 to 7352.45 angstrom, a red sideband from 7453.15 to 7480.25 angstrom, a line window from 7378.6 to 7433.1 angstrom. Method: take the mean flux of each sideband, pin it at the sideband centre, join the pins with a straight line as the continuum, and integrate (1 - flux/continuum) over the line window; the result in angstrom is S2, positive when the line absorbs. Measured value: 1.0 angstrom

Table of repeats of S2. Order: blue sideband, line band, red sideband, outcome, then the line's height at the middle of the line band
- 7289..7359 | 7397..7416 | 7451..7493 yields 0.3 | 62.8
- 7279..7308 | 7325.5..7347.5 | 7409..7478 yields -0.6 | 61.3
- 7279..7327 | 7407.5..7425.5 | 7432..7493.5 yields 0.1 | 62.2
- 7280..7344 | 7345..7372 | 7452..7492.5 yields -0.7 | 62.3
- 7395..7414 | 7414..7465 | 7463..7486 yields 0.6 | 62.9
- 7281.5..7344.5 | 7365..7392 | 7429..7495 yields 0.3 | 62.1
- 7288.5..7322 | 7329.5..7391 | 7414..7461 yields -0.9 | 61.6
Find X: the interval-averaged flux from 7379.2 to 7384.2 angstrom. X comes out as 61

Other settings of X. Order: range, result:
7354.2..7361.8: 66.1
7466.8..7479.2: 63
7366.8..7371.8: 62.6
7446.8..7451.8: 61.1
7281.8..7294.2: 61.7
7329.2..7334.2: 62.5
